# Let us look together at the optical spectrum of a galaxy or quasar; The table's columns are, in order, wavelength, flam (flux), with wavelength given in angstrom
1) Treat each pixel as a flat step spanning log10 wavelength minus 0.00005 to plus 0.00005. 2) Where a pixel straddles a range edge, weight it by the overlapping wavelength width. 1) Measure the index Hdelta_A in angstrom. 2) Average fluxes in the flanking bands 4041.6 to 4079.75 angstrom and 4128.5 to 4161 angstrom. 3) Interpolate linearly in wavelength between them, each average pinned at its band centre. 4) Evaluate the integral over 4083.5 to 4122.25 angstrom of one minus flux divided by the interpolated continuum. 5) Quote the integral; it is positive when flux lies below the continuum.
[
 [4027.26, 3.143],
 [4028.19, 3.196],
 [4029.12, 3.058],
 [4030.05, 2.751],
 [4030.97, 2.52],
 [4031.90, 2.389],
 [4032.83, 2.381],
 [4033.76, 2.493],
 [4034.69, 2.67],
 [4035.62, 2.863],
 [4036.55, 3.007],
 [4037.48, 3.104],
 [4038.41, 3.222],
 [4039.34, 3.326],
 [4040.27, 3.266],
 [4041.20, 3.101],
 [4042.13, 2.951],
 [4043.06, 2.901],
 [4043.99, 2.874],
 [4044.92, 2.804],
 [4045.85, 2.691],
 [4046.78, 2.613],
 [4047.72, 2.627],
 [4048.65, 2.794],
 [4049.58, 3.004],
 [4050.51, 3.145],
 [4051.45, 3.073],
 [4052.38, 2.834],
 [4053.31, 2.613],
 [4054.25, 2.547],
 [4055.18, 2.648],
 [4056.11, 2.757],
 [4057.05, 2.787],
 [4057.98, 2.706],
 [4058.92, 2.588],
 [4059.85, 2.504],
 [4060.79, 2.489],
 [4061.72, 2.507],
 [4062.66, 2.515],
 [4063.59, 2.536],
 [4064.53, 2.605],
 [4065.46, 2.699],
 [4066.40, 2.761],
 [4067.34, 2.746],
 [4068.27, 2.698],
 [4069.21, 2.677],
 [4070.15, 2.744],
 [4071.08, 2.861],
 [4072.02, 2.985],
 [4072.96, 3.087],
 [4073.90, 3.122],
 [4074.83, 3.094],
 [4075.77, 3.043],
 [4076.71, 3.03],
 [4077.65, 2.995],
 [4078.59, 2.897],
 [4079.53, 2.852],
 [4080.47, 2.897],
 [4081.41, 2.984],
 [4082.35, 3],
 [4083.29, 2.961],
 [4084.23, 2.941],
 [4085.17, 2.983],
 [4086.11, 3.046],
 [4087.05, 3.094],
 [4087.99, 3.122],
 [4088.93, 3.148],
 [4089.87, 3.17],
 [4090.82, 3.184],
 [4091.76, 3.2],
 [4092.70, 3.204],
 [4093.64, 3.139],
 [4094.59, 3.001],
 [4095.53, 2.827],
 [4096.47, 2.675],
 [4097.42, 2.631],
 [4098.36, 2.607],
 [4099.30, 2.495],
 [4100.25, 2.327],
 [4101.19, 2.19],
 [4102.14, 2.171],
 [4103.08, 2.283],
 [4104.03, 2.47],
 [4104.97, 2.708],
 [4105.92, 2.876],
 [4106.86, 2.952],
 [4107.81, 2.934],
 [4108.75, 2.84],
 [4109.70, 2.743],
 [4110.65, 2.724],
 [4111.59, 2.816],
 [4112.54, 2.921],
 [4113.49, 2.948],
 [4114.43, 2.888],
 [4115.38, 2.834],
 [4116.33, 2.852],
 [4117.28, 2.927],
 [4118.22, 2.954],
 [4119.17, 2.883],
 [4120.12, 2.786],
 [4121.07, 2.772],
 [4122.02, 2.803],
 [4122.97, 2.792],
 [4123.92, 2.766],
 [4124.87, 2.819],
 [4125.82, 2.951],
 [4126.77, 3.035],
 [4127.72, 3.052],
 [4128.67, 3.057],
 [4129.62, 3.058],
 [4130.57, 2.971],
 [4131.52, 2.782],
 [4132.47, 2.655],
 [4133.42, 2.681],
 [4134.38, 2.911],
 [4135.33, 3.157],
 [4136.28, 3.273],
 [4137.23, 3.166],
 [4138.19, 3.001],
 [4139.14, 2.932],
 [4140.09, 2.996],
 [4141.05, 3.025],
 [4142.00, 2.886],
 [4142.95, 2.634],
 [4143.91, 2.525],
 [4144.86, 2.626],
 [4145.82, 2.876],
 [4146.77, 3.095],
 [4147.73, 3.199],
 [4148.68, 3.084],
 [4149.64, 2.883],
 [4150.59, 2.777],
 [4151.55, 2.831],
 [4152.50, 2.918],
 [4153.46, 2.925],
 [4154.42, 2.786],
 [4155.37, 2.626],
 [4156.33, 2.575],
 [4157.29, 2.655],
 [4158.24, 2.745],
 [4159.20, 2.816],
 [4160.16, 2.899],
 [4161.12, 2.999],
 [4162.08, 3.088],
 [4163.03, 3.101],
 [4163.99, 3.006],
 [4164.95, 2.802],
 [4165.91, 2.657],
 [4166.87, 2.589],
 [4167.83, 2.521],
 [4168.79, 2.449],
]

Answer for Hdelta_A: 0.1 angstrom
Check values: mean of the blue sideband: 2.79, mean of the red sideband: 2.88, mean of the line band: 2.83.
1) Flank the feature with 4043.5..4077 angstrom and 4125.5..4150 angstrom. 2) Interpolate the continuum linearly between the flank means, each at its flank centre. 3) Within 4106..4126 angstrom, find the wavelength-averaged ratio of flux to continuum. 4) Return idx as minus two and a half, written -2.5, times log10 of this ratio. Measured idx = 0.02 mag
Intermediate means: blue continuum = 2.77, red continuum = 2.94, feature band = 2.85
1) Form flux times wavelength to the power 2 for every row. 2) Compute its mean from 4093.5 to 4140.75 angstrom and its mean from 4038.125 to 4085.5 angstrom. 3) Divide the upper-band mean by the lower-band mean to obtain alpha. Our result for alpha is 1.02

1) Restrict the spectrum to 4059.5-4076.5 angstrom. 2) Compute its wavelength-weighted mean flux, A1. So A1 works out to 2.77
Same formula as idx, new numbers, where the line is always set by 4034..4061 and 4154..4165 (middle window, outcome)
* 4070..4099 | -0.052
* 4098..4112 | 0.094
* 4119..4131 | -0.022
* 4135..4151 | -0.039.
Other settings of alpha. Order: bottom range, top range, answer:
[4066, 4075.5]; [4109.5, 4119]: 1.02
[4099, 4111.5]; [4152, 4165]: 1.13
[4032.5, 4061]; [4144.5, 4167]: 1.07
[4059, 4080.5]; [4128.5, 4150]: 1.09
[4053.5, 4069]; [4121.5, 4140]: 1.16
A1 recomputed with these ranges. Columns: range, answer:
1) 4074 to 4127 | 2.86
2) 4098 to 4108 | 2.53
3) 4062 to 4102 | 2.87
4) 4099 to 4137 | 2.81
